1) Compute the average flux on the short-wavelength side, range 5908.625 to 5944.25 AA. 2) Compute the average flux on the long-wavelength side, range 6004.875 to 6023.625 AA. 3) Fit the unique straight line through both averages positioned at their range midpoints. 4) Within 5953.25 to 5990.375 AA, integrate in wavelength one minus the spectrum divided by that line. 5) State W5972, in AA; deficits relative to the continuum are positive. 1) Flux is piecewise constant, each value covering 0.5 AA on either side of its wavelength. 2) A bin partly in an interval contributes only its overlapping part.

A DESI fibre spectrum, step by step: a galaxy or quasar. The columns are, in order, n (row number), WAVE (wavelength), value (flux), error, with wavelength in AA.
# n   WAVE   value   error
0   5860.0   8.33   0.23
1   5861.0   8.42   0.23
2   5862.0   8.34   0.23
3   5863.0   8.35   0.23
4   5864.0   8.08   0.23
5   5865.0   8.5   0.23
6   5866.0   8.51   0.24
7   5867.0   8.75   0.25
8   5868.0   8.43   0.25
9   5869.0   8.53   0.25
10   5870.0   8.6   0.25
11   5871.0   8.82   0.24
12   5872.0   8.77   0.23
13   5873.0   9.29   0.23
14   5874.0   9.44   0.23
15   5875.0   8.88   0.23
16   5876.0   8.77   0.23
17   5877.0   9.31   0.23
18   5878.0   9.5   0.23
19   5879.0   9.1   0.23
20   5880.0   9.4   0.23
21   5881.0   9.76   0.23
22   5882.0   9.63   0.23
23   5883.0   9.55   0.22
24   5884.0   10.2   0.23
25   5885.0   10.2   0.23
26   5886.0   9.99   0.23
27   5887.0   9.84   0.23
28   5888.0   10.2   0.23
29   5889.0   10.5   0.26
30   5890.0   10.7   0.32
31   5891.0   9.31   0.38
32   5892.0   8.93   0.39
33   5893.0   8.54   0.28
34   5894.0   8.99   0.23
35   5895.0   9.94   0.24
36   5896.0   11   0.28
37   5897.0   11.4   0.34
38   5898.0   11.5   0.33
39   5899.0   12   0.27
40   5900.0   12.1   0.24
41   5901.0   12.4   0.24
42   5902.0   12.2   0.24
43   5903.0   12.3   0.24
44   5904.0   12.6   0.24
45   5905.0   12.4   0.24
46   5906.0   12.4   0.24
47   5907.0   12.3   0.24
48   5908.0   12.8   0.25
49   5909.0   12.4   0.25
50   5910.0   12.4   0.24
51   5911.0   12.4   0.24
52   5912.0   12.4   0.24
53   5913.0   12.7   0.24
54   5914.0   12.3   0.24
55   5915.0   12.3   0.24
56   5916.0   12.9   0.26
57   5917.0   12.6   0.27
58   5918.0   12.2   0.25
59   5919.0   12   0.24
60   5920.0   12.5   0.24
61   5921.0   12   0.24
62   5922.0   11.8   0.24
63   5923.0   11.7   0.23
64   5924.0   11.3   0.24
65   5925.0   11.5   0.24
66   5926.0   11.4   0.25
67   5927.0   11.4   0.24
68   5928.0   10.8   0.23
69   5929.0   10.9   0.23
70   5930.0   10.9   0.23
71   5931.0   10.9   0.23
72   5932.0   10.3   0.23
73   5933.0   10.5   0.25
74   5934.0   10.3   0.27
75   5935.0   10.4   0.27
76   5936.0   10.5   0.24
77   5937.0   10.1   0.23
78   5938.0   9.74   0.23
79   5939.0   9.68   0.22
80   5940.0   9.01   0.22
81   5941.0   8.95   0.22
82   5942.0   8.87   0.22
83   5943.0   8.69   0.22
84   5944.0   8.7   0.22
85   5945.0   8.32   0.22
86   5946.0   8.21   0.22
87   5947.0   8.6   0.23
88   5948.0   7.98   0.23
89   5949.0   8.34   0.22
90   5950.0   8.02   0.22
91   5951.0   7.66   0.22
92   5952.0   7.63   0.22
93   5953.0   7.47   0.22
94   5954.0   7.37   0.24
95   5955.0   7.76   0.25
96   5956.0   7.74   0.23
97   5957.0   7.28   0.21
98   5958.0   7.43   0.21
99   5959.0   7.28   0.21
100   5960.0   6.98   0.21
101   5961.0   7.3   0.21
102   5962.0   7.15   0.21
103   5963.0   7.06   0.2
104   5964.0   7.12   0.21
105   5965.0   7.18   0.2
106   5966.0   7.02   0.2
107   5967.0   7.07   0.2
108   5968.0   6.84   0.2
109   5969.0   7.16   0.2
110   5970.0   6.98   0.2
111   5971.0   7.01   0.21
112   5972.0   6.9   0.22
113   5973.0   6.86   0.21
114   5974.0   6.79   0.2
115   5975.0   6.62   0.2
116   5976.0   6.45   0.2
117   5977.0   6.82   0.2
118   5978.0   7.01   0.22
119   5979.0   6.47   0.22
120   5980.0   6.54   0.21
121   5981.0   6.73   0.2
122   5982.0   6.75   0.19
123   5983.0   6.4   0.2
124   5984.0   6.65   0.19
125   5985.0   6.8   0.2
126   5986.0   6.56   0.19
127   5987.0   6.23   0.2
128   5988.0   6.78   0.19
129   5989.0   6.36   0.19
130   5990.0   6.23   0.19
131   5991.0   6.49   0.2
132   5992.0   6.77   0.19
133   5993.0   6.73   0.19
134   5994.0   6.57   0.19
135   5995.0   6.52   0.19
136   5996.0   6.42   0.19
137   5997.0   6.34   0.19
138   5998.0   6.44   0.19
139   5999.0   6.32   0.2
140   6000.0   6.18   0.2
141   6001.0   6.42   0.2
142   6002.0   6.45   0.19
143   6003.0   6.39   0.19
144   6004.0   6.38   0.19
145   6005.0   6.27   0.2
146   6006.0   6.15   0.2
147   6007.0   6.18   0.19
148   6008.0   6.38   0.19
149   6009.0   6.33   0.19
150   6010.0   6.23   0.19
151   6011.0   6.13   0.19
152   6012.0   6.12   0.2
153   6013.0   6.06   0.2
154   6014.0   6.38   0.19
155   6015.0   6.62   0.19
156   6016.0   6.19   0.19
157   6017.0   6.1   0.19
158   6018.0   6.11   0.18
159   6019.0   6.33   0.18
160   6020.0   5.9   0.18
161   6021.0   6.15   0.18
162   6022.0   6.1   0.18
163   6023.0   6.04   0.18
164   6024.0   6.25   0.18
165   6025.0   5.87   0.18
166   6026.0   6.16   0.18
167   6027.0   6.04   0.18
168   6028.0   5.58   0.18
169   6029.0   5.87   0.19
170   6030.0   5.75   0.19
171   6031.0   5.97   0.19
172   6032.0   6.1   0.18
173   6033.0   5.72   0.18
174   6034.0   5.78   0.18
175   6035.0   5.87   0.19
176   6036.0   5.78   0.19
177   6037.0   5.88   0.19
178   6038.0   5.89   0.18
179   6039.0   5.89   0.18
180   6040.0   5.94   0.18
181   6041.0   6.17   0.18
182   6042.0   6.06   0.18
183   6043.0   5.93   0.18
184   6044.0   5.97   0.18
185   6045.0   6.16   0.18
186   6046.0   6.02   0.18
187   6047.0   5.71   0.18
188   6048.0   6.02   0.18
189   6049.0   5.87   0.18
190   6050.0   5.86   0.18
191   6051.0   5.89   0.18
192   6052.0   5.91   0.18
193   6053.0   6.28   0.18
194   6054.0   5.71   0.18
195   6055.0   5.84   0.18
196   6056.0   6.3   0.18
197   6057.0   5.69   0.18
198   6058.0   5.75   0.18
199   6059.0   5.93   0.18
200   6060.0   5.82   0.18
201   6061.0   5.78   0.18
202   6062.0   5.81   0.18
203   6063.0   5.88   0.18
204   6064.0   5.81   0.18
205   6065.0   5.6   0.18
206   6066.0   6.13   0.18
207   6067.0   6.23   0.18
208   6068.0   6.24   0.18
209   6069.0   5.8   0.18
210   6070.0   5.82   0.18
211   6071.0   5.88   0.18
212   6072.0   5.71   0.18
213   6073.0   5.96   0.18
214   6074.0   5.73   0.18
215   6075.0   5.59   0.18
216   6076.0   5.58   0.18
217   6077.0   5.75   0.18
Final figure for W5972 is 7.1 AA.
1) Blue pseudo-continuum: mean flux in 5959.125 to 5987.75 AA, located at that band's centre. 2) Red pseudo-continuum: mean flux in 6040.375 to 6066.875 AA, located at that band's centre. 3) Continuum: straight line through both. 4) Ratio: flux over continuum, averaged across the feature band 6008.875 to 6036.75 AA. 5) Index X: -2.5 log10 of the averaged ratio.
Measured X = 0.04 mag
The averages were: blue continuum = 6.84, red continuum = 5.92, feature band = 6.05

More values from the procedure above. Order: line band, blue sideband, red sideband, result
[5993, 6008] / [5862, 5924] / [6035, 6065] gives 0.16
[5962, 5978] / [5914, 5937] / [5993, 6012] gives 0.22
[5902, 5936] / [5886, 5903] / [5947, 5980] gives -0.24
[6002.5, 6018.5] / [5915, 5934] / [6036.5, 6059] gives 0.22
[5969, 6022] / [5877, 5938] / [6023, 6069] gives 0.20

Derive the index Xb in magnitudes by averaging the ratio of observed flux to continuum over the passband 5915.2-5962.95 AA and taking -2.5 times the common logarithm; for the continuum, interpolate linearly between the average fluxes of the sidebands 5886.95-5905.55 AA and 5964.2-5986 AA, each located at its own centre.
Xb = -0.098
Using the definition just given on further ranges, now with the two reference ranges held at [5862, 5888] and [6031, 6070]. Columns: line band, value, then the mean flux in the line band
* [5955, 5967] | 0.05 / 7.25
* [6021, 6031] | 0.07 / 5.97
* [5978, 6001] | 0.08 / 6.52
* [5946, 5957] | -0.02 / 7.85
